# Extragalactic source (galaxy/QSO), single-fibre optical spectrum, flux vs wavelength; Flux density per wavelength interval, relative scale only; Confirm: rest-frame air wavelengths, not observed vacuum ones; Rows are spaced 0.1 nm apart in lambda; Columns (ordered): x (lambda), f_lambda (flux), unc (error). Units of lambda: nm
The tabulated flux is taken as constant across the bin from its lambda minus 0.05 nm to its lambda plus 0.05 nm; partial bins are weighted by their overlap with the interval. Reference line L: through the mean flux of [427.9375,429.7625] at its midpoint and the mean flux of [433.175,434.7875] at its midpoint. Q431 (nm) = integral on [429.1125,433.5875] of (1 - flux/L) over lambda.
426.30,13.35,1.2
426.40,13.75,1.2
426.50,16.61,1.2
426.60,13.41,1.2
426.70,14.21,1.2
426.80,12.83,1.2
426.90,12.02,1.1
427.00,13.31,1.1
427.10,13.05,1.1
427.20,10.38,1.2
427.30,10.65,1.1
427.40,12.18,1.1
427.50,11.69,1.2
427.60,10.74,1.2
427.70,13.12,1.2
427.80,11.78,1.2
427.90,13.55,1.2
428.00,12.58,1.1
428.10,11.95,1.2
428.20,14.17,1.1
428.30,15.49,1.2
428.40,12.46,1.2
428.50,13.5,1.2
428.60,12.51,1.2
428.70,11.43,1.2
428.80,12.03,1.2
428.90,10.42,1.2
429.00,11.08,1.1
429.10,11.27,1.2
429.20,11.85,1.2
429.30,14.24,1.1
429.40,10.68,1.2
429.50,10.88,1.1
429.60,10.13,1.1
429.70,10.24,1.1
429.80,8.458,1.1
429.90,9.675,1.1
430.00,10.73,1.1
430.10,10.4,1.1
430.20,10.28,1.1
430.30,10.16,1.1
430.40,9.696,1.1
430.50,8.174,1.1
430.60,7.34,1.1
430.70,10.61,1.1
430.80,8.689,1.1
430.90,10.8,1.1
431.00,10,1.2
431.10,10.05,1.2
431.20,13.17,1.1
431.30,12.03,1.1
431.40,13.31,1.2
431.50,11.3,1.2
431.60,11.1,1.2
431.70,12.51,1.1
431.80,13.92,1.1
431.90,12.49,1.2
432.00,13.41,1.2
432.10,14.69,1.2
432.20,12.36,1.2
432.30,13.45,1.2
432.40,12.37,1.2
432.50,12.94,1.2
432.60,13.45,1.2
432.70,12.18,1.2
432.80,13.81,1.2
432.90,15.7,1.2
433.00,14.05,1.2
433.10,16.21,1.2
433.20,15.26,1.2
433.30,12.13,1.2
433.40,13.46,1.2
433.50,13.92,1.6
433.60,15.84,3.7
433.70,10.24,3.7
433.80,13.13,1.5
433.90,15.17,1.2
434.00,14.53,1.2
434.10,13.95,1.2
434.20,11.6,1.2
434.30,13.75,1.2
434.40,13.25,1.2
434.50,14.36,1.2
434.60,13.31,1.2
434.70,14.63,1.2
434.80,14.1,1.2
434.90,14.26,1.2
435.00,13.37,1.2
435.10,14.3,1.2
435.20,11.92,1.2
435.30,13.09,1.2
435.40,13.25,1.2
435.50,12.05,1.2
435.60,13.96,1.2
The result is 0.33 nm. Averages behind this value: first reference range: 12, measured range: 11.9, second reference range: 13.6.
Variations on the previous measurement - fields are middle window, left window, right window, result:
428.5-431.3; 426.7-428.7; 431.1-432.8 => 0.44 nm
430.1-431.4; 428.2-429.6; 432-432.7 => 0.25 nm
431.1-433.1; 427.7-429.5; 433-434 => 0.07 nm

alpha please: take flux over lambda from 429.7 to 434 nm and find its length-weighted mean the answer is 12.1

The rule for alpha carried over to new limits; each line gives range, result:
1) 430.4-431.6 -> 10.5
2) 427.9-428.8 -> 13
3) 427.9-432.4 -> 11.5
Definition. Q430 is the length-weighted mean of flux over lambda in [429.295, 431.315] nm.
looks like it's 10.2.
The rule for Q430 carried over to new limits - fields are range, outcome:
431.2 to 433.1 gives 13.1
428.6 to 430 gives 11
